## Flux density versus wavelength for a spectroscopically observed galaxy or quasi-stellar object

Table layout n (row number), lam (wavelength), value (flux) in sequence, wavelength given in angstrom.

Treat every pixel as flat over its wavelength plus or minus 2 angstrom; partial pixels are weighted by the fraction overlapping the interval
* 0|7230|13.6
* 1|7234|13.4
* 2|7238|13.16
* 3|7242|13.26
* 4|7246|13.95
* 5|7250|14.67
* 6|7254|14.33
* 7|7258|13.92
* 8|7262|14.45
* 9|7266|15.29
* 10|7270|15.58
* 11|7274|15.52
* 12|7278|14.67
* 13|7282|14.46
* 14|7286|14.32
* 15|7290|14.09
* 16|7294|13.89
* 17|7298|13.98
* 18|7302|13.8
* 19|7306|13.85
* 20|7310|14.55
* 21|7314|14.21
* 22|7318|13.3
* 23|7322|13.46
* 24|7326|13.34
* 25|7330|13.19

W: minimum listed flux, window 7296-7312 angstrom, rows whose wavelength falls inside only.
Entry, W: 13.8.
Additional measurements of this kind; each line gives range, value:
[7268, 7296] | 13.89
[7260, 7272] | 14.45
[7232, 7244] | 13.16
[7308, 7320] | 13.3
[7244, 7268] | 13.92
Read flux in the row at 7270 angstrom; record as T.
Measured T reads 15.58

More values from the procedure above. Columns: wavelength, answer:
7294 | 13.89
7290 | 14.09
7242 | 13.26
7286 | 14.32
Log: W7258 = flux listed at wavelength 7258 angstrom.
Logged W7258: 13.92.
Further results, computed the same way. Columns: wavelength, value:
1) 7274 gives 15.52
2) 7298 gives 13.98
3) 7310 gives 14.55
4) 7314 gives 14.21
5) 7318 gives 13.3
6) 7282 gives 14.46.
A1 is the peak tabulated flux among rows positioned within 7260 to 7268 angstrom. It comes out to 15.29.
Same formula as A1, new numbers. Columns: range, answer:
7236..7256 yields 14.67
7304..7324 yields 14.55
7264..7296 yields 15.58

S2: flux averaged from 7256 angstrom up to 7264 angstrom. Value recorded 14.2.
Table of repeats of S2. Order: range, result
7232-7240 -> 13.3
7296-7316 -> 14.1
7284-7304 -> 14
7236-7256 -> 13.9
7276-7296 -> 14.3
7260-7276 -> 15.2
